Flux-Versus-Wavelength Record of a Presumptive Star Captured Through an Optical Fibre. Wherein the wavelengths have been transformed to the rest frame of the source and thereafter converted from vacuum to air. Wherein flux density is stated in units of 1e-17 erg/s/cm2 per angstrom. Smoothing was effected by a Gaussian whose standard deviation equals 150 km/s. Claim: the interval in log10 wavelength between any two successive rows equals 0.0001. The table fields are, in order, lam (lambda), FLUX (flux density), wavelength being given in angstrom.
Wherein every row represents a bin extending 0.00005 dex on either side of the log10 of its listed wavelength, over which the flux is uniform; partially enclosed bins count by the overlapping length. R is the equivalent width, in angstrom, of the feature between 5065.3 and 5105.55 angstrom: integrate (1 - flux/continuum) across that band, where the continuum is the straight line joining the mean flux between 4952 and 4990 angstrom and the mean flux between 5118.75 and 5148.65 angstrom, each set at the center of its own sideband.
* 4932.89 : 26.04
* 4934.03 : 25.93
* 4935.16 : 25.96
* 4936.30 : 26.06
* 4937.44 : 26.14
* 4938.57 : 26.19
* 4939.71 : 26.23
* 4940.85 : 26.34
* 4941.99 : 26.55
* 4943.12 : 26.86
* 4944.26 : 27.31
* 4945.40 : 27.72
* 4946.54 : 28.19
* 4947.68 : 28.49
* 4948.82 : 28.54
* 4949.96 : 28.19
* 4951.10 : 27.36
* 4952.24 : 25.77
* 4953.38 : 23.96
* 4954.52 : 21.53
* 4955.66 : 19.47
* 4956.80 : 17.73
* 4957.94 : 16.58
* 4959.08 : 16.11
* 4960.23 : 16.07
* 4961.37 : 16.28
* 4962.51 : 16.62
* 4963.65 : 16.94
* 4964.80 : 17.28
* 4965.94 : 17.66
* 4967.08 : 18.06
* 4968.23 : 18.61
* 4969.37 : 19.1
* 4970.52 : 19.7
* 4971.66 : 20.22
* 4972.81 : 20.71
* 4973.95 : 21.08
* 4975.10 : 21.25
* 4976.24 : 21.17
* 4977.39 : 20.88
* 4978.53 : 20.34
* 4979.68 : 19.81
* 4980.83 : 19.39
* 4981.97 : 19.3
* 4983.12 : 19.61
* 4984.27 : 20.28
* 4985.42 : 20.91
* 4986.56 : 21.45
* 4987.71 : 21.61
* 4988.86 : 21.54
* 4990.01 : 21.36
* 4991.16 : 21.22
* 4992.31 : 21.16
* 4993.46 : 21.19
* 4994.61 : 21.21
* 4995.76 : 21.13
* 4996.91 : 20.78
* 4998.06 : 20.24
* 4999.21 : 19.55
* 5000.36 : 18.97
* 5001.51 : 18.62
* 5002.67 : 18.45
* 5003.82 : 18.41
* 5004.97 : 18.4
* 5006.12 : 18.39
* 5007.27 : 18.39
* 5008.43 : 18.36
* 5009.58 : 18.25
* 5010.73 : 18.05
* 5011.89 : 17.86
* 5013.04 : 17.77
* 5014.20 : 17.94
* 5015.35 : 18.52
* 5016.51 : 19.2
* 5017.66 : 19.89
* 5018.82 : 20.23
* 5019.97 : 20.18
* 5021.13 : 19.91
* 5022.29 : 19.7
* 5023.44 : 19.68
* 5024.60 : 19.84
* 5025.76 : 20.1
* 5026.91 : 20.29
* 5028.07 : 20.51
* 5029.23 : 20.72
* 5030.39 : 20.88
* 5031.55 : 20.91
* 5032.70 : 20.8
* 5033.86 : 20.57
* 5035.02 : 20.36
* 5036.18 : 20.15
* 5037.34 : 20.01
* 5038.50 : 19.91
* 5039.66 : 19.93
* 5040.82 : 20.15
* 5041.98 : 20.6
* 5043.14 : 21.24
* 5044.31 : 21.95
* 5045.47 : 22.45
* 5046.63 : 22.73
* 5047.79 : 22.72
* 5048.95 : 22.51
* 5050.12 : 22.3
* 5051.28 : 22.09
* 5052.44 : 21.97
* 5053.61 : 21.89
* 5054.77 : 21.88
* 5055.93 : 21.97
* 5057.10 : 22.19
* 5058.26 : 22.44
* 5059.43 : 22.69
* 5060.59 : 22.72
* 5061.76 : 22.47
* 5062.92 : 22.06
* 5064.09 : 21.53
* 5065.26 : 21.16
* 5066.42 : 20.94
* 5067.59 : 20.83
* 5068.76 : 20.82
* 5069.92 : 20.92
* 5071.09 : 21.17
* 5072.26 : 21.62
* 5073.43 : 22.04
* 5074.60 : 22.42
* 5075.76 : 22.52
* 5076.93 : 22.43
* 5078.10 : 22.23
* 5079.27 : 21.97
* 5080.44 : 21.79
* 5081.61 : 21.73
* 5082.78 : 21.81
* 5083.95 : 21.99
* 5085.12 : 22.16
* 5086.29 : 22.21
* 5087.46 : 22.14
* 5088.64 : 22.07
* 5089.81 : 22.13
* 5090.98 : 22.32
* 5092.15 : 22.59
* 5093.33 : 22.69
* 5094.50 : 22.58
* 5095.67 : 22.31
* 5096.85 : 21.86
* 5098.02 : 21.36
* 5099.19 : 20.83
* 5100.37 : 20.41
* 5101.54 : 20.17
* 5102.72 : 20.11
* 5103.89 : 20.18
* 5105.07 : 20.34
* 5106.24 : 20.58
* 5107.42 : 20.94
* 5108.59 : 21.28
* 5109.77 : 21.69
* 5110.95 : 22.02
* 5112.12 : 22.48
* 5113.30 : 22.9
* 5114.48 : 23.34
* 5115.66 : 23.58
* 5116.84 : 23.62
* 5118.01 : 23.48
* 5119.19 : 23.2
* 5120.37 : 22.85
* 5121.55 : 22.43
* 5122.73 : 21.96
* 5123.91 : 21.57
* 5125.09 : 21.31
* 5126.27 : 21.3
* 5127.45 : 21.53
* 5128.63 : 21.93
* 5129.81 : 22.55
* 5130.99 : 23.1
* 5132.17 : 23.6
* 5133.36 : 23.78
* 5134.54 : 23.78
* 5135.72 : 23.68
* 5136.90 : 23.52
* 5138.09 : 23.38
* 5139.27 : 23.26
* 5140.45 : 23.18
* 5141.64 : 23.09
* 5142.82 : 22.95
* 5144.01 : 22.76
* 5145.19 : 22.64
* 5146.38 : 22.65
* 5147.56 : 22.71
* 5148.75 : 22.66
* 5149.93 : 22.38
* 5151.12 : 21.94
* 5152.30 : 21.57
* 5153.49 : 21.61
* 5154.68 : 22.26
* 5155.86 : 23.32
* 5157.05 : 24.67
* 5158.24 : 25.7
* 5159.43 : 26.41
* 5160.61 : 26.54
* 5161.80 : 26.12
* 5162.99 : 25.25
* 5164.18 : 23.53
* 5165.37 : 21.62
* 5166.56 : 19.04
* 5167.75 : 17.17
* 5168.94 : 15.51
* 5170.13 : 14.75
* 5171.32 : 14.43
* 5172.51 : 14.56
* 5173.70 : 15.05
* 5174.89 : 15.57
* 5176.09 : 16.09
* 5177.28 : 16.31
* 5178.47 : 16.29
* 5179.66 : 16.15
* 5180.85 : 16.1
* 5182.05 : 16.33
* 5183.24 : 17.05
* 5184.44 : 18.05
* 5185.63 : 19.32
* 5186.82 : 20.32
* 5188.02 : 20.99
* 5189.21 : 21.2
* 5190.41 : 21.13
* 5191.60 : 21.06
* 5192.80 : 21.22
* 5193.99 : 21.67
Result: 0.3 angstrom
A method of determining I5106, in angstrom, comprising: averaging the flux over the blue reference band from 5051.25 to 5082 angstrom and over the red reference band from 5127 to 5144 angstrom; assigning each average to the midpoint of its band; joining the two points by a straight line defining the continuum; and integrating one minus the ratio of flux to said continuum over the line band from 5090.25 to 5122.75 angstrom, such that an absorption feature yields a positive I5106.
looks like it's 0.9 angstrom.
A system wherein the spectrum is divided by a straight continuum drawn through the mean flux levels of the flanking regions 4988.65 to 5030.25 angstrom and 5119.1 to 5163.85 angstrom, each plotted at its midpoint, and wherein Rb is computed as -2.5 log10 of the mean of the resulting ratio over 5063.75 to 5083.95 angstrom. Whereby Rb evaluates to -0.02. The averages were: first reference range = 19.6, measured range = 21.7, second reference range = 23.1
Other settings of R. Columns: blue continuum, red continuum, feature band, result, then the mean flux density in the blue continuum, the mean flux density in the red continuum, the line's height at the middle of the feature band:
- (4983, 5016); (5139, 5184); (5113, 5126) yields -1.6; 19.6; 20.5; 20.3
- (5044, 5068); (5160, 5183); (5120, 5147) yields -4.5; 22.1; 18.2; 19.5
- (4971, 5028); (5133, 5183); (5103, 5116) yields -0.7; 19.9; 20.9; 20.6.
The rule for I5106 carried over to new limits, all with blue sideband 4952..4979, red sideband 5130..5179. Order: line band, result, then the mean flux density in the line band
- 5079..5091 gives -0.8 angstrom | 22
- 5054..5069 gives -1.1 angstrom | 21.8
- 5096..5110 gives 0.0 angstrom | 20.8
